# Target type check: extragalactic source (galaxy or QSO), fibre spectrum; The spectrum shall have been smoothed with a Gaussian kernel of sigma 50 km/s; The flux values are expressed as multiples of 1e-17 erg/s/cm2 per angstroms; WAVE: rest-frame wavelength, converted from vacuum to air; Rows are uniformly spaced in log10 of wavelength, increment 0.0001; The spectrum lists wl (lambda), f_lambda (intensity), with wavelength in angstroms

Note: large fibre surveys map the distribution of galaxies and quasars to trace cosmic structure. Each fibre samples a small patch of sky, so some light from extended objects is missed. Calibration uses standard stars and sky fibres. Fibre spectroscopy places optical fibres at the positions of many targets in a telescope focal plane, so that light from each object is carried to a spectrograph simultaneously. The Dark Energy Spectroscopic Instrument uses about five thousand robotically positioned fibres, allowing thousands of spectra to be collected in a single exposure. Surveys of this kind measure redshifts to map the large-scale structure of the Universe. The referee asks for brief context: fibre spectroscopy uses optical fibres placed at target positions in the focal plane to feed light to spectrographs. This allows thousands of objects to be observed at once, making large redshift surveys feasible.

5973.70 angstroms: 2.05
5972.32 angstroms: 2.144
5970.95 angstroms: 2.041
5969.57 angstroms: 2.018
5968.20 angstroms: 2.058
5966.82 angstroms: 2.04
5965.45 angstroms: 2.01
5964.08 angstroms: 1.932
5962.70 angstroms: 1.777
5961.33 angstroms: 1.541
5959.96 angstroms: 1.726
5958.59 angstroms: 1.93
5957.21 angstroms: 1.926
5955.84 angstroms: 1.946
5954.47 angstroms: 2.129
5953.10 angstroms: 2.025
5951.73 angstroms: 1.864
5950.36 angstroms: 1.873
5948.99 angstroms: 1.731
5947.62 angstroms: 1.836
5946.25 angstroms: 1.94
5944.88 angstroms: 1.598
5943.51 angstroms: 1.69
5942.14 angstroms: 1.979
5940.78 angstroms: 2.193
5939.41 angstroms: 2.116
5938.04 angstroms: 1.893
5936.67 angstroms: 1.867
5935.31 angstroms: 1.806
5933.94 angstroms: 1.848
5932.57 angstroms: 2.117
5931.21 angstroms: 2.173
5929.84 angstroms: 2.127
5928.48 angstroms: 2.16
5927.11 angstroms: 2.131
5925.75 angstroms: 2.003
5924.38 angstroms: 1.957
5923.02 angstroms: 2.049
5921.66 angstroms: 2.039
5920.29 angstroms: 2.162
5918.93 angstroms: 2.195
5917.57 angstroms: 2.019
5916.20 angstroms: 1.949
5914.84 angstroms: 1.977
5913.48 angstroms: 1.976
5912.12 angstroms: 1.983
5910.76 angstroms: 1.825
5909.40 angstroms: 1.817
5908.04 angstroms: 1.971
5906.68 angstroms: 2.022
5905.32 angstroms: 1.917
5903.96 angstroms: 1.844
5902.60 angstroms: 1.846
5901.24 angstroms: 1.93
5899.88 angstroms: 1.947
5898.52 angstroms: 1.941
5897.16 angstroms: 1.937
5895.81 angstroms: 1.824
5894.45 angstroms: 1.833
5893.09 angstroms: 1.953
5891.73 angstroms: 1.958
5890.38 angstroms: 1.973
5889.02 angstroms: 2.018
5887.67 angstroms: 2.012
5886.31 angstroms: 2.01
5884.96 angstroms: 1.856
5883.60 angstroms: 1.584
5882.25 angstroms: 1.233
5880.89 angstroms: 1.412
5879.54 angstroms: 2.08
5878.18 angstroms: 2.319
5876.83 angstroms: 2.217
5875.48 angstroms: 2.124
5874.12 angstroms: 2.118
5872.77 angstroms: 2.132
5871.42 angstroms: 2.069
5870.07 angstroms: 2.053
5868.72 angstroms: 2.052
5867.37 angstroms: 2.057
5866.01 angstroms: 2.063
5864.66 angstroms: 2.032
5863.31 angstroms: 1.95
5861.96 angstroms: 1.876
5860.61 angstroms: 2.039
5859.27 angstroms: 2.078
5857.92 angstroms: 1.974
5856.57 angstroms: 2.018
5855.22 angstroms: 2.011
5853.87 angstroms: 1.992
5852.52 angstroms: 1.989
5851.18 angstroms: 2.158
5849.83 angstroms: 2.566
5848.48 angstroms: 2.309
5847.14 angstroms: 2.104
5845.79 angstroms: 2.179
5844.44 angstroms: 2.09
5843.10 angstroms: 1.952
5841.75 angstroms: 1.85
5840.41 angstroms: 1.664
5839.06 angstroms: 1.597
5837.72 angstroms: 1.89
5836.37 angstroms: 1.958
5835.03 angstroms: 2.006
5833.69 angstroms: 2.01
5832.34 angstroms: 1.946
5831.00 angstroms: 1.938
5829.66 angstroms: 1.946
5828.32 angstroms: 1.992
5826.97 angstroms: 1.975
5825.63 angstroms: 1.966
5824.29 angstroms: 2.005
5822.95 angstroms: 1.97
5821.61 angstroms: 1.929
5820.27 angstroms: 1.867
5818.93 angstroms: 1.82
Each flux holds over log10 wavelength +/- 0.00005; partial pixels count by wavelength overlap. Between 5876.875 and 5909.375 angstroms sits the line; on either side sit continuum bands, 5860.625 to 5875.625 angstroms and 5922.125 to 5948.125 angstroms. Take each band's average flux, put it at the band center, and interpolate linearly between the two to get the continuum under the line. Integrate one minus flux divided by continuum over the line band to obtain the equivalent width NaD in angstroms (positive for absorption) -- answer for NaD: 2.0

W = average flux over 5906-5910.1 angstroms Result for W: 1.94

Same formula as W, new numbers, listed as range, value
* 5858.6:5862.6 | 2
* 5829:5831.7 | 1.95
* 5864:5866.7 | 2.04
